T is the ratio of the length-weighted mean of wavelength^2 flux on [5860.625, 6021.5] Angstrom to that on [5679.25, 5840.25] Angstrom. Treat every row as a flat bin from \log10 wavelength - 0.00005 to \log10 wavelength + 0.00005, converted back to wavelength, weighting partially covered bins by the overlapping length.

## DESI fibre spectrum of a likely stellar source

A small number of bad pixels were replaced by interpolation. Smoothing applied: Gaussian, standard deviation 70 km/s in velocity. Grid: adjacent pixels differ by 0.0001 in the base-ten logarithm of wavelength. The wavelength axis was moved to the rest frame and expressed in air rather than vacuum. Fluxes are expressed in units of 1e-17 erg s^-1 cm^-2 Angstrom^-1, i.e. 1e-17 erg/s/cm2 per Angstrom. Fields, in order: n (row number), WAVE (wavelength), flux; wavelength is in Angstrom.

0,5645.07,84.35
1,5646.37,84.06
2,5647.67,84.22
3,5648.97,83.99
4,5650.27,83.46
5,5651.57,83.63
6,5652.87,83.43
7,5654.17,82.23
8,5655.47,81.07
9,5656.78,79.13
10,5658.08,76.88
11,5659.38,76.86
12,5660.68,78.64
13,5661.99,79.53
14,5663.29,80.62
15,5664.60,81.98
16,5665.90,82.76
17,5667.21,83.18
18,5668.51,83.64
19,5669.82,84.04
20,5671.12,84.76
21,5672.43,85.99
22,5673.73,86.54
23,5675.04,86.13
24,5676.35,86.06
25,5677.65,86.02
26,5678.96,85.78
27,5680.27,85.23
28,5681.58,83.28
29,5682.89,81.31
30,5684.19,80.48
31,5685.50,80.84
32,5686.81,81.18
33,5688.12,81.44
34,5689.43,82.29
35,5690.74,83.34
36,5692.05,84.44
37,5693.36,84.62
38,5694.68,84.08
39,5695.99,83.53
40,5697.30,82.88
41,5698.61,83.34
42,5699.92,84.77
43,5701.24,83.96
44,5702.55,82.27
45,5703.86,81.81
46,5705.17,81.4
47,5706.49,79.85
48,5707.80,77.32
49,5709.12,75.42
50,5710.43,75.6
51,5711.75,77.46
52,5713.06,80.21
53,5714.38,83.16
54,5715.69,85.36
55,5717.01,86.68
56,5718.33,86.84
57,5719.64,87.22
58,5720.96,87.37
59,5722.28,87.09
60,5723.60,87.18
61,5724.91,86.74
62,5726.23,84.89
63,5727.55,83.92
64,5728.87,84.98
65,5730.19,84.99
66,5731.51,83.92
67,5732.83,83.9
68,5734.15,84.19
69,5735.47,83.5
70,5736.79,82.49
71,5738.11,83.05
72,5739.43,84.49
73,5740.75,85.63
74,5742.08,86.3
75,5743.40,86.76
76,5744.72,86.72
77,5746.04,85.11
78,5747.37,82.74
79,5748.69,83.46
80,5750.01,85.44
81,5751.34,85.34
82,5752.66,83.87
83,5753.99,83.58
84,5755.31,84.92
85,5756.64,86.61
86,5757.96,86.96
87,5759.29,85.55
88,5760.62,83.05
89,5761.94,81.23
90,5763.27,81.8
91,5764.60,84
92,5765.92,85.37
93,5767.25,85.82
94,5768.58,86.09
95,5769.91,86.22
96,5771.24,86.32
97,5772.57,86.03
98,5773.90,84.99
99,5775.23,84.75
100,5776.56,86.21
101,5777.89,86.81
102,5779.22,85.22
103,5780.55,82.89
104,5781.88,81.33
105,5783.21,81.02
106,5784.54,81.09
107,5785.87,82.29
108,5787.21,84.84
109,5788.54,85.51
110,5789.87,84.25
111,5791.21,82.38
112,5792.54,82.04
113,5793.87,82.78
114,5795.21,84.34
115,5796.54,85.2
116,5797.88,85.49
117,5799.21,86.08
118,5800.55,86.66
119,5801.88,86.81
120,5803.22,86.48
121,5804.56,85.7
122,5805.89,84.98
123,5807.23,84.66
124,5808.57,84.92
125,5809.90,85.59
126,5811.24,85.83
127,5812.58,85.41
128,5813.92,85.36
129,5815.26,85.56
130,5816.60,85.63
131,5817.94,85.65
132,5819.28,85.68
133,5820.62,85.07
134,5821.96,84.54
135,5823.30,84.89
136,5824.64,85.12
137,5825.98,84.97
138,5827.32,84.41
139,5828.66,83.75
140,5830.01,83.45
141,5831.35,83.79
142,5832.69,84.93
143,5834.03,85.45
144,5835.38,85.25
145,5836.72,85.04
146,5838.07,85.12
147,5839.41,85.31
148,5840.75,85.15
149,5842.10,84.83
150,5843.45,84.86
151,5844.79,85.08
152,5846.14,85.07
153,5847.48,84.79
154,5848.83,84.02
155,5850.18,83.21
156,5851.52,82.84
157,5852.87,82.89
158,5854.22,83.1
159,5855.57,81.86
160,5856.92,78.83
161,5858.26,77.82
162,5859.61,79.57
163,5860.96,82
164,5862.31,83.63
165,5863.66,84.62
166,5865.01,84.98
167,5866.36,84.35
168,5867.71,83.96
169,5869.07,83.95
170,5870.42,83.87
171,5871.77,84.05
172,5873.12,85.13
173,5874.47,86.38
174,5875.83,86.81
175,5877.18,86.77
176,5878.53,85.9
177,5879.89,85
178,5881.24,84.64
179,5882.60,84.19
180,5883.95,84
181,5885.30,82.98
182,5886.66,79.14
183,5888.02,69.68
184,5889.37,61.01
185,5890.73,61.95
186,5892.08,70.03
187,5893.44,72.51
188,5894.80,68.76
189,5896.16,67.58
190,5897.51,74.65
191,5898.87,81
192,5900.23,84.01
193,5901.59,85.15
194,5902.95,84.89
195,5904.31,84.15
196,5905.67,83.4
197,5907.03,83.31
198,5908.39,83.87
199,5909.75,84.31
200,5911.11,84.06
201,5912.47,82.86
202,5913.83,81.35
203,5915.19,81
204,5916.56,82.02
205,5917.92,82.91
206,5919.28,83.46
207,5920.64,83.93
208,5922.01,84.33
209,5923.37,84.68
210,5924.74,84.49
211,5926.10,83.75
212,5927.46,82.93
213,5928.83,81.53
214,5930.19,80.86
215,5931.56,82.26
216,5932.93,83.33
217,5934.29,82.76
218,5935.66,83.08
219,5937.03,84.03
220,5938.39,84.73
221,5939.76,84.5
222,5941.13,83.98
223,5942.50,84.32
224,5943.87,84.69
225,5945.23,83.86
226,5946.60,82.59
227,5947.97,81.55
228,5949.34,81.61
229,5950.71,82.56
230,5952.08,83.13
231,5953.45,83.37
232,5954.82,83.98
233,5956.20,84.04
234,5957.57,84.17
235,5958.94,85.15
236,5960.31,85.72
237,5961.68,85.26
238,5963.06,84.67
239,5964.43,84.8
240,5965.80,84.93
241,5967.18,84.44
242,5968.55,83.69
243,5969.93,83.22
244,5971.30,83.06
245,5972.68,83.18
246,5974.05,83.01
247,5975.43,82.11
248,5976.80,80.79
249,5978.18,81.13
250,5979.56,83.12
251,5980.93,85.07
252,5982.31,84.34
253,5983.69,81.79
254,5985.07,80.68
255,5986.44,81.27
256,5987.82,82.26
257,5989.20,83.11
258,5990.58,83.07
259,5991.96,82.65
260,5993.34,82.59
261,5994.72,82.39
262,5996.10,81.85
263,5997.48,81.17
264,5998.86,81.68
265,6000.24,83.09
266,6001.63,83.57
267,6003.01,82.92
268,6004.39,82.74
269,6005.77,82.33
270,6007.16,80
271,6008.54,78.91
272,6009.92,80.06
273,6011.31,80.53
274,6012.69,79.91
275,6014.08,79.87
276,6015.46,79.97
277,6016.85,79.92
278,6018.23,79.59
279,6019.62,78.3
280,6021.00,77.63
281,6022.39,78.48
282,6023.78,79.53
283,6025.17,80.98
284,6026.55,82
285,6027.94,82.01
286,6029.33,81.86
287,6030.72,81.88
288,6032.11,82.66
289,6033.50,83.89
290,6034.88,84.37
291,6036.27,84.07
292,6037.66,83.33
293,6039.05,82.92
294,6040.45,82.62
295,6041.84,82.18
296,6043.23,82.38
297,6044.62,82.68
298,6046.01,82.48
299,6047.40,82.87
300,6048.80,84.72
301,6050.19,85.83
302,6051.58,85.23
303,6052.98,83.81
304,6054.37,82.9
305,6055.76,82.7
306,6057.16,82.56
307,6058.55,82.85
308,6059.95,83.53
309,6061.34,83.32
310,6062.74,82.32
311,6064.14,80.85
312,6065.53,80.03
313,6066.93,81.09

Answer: 1.04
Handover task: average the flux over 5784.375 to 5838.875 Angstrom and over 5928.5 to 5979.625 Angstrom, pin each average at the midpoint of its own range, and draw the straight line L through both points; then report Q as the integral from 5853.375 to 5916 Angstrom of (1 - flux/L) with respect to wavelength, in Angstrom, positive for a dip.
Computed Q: 2.5 Angstrom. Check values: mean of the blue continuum 84.8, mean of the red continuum 83.4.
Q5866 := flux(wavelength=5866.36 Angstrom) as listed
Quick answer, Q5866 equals 84.35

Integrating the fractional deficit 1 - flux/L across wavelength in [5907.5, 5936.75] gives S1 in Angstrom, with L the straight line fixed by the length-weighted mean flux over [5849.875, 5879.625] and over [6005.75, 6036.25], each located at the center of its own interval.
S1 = -0.2 Angstrom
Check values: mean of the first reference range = 83.5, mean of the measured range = 83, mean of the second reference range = 80.7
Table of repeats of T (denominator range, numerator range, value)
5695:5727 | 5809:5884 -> 1.06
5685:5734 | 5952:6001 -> 1.10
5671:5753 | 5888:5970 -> 1.05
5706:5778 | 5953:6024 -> 1.06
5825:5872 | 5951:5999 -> 1.04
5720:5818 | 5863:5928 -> 1.00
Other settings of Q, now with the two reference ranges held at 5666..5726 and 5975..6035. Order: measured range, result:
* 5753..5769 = -0.30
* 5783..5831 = -1.16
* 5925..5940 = -0.20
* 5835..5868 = -0.42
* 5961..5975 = -0.38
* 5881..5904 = 1.68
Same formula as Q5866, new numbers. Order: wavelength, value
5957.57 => 84.17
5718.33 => 86.84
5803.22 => 86.48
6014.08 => 79.87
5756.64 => 86.61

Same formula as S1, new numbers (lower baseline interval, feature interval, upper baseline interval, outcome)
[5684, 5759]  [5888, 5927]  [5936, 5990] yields 1.9 Angstrom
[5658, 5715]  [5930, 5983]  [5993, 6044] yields -1.3 Angstrom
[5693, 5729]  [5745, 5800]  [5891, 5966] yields -1.0 Angstrom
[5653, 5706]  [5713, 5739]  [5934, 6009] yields -0.7 Angstrom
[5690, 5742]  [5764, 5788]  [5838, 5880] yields -0.3 Angstrom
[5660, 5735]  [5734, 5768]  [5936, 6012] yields -0.5 Angstrom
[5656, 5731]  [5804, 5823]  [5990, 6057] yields -0.6 Angstrom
